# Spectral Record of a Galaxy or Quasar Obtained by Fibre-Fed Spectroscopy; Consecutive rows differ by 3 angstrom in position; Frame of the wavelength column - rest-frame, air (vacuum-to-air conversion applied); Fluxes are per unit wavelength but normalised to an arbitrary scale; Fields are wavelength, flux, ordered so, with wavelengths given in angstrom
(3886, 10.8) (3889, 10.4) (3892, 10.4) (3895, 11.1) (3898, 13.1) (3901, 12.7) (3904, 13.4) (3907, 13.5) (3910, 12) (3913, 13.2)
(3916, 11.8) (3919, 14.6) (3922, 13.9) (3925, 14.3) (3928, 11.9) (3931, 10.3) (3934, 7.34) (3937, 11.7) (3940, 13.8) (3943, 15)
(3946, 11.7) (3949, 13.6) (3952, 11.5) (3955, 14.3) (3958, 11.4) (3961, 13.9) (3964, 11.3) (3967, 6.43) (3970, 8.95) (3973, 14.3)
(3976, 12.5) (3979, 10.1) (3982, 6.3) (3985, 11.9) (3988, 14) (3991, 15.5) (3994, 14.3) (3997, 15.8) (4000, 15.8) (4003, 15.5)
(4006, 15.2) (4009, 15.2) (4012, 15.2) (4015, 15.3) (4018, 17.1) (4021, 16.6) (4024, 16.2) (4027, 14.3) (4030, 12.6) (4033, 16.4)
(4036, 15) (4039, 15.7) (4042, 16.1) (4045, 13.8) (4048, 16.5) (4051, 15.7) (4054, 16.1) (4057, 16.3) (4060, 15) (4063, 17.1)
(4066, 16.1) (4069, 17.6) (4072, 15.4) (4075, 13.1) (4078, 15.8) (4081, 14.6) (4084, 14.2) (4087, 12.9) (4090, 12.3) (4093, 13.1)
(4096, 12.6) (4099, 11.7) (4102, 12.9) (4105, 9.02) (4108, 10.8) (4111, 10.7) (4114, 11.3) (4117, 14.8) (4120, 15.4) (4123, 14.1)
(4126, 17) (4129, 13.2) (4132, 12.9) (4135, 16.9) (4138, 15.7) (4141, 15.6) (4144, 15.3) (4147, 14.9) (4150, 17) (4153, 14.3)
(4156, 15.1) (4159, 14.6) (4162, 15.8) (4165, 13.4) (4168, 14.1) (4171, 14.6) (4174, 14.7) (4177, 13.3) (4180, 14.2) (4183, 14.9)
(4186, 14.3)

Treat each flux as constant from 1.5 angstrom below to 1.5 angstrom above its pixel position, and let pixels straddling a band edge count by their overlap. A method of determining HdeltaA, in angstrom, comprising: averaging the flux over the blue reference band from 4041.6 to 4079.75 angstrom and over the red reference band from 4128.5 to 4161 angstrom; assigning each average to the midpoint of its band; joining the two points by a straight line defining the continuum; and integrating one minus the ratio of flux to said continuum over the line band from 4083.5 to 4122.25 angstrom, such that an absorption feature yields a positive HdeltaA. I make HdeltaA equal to 7.51 angstrom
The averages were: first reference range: 15.7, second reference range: 15.1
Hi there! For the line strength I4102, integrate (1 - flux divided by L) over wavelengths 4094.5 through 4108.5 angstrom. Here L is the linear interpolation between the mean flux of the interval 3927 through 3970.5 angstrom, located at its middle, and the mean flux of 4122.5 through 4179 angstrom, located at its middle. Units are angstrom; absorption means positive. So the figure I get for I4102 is 2.6 angstrom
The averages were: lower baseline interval 11.6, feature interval 11.4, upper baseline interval 14.9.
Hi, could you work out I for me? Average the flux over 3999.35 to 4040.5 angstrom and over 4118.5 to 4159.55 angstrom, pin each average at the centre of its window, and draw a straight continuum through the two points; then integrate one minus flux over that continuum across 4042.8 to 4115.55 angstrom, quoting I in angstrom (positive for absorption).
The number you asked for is 6.35 angstrom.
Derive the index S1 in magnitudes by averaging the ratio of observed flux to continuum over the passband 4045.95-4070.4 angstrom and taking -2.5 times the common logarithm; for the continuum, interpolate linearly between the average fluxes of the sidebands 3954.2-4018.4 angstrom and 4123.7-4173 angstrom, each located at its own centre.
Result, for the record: -0.16 mag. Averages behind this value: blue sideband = 13.1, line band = 16.2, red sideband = 15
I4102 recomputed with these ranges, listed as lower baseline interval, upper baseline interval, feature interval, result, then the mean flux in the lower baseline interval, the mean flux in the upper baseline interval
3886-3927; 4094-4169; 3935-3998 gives 3.45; 12.6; 14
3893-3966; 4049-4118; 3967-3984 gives 3.68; 12.5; 13.9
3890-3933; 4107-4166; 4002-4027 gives -4.28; 12.5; 14.5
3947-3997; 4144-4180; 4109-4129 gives 0.50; 12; 14.7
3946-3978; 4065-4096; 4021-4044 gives -3.30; 11.8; 14.4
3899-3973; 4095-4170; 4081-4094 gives 0.27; 12.2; 14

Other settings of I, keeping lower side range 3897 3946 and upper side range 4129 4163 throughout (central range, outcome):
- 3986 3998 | -1.2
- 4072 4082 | -0.2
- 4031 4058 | -3.2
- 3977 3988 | 2.6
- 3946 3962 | 0.2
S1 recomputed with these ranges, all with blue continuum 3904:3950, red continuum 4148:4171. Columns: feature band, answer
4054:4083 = -0.12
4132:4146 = -0.06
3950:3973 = 0.14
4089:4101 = 0.15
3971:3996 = 0.07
